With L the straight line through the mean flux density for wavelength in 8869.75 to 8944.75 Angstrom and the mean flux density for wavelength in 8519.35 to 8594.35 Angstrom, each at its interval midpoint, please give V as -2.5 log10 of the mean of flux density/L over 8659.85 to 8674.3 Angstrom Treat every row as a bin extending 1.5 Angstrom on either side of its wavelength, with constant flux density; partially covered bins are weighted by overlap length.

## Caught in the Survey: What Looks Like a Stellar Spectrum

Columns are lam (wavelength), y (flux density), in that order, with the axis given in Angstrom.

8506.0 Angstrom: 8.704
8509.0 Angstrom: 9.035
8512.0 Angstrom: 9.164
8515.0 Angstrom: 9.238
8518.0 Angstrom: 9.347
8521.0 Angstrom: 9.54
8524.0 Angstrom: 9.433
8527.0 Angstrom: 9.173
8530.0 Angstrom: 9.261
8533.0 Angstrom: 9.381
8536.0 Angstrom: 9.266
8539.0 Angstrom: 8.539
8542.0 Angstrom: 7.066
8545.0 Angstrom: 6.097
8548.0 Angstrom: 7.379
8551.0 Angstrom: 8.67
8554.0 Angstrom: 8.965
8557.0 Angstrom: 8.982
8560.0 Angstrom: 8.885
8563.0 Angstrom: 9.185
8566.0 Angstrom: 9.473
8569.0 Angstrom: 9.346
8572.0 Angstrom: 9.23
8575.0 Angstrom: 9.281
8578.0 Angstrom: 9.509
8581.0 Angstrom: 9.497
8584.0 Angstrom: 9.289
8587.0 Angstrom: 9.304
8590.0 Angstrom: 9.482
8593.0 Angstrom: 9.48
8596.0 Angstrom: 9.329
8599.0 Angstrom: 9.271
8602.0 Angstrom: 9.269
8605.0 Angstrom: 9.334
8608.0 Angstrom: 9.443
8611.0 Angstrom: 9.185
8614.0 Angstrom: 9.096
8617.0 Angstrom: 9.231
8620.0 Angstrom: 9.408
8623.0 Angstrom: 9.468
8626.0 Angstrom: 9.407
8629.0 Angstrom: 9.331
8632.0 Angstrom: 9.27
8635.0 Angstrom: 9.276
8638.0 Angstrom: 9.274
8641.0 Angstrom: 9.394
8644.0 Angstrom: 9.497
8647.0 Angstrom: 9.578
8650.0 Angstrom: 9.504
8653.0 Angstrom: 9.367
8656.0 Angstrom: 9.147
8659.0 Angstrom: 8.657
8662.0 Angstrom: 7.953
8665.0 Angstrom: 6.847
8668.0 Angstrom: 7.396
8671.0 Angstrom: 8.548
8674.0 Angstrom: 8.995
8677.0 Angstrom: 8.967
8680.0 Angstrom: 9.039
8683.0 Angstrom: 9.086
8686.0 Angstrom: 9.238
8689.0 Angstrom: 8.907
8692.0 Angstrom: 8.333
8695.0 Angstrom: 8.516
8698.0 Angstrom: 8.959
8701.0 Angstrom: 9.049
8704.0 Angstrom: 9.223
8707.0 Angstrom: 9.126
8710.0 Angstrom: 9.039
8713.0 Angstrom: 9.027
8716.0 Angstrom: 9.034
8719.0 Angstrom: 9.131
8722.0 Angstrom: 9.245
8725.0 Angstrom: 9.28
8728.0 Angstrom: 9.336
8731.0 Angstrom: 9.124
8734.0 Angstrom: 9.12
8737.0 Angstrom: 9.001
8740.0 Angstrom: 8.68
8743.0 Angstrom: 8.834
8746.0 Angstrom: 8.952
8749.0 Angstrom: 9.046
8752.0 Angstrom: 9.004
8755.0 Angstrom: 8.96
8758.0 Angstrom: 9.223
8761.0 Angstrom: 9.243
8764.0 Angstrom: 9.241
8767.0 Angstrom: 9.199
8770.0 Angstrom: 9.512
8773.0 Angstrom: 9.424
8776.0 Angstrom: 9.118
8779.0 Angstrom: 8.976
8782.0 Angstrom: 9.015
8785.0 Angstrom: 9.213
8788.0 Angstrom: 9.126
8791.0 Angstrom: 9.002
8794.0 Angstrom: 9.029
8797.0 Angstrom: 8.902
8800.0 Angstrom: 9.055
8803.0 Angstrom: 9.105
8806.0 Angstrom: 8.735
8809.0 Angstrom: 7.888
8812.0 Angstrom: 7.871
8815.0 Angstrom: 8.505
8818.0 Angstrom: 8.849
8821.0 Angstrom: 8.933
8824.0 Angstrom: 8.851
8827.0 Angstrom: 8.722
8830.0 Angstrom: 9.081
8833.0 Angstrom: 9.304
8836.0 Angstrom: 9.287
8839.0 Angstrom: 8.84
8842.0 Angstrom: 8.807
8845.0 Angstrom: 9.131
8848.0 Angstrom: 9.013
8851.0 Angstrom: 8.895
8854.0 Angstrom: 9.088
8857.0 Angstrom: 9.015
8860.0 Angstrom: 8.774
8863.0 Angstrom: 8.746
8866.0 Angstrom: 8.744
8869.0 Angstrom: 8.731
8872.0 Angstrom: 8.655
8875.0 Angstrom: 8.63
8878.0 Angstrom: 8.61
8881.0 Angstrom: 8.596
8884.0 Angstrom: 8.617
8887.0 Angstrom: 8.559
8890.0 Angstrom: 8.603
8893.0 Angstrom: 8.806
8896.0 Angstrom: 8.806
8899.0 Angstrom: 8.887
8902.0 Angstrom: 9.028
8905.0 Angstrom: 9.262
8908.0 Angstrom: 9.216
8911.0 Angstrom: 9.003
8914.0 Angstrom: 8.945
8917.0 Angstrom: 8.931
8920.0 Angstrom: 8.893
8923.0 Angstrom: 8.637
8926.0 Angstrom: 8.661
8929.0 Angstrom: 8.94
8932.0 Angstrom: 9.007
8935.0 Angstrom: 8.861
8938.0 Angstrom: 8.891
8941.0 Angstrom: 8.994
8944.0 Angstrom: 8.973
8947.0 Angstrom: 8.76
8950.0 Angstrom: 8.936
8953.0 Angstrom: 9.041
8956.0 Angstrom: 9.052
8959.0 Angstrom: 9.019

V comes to 0.13 mag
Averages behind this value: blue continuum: 8.95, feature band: 7.89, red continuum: 8.84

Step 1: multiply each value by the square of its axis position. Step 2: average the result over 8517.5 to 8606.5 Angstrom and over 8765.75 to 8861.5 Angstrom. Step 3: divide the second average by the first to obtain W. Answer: 1.05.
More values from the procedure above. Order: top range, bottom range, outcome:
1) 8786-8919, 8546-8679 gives 1.03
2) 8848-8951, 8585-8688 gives 1.03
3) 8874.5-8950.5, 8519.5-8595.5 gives 1.07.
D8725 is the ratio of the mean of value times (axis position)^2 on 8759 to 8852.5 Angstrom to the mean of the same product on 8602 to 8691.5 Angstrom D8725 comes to 1.03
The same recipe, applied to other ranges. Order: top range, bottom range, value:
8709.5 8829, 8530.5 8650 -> 1.03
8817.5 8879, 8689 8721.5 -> 1.03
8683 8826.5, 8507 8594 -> 1.05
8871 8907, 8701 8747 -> 1.00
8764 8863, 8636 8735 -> 1.03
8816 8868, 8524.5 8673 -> 1.05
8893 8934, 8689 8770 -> 1.03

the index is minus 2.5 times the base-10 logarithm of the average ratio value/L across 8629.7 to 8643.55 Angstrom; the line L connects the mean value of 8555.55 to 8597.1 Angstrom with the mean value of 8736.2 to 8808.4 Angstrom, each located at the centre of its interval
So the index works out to -0.01 mag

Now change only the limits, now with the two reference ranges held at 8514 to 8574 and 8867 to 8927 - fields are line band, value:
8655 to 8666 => 0.08 mag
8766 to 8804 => -0.04 mag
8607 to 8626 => -0.06 mag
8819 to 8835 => -0.02 mag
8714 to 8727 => -0.04 mag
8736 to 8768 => -0.03 mag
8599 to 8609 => -0.06 mag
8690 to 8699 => 0.03 mag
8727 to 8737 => -0.04 mag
